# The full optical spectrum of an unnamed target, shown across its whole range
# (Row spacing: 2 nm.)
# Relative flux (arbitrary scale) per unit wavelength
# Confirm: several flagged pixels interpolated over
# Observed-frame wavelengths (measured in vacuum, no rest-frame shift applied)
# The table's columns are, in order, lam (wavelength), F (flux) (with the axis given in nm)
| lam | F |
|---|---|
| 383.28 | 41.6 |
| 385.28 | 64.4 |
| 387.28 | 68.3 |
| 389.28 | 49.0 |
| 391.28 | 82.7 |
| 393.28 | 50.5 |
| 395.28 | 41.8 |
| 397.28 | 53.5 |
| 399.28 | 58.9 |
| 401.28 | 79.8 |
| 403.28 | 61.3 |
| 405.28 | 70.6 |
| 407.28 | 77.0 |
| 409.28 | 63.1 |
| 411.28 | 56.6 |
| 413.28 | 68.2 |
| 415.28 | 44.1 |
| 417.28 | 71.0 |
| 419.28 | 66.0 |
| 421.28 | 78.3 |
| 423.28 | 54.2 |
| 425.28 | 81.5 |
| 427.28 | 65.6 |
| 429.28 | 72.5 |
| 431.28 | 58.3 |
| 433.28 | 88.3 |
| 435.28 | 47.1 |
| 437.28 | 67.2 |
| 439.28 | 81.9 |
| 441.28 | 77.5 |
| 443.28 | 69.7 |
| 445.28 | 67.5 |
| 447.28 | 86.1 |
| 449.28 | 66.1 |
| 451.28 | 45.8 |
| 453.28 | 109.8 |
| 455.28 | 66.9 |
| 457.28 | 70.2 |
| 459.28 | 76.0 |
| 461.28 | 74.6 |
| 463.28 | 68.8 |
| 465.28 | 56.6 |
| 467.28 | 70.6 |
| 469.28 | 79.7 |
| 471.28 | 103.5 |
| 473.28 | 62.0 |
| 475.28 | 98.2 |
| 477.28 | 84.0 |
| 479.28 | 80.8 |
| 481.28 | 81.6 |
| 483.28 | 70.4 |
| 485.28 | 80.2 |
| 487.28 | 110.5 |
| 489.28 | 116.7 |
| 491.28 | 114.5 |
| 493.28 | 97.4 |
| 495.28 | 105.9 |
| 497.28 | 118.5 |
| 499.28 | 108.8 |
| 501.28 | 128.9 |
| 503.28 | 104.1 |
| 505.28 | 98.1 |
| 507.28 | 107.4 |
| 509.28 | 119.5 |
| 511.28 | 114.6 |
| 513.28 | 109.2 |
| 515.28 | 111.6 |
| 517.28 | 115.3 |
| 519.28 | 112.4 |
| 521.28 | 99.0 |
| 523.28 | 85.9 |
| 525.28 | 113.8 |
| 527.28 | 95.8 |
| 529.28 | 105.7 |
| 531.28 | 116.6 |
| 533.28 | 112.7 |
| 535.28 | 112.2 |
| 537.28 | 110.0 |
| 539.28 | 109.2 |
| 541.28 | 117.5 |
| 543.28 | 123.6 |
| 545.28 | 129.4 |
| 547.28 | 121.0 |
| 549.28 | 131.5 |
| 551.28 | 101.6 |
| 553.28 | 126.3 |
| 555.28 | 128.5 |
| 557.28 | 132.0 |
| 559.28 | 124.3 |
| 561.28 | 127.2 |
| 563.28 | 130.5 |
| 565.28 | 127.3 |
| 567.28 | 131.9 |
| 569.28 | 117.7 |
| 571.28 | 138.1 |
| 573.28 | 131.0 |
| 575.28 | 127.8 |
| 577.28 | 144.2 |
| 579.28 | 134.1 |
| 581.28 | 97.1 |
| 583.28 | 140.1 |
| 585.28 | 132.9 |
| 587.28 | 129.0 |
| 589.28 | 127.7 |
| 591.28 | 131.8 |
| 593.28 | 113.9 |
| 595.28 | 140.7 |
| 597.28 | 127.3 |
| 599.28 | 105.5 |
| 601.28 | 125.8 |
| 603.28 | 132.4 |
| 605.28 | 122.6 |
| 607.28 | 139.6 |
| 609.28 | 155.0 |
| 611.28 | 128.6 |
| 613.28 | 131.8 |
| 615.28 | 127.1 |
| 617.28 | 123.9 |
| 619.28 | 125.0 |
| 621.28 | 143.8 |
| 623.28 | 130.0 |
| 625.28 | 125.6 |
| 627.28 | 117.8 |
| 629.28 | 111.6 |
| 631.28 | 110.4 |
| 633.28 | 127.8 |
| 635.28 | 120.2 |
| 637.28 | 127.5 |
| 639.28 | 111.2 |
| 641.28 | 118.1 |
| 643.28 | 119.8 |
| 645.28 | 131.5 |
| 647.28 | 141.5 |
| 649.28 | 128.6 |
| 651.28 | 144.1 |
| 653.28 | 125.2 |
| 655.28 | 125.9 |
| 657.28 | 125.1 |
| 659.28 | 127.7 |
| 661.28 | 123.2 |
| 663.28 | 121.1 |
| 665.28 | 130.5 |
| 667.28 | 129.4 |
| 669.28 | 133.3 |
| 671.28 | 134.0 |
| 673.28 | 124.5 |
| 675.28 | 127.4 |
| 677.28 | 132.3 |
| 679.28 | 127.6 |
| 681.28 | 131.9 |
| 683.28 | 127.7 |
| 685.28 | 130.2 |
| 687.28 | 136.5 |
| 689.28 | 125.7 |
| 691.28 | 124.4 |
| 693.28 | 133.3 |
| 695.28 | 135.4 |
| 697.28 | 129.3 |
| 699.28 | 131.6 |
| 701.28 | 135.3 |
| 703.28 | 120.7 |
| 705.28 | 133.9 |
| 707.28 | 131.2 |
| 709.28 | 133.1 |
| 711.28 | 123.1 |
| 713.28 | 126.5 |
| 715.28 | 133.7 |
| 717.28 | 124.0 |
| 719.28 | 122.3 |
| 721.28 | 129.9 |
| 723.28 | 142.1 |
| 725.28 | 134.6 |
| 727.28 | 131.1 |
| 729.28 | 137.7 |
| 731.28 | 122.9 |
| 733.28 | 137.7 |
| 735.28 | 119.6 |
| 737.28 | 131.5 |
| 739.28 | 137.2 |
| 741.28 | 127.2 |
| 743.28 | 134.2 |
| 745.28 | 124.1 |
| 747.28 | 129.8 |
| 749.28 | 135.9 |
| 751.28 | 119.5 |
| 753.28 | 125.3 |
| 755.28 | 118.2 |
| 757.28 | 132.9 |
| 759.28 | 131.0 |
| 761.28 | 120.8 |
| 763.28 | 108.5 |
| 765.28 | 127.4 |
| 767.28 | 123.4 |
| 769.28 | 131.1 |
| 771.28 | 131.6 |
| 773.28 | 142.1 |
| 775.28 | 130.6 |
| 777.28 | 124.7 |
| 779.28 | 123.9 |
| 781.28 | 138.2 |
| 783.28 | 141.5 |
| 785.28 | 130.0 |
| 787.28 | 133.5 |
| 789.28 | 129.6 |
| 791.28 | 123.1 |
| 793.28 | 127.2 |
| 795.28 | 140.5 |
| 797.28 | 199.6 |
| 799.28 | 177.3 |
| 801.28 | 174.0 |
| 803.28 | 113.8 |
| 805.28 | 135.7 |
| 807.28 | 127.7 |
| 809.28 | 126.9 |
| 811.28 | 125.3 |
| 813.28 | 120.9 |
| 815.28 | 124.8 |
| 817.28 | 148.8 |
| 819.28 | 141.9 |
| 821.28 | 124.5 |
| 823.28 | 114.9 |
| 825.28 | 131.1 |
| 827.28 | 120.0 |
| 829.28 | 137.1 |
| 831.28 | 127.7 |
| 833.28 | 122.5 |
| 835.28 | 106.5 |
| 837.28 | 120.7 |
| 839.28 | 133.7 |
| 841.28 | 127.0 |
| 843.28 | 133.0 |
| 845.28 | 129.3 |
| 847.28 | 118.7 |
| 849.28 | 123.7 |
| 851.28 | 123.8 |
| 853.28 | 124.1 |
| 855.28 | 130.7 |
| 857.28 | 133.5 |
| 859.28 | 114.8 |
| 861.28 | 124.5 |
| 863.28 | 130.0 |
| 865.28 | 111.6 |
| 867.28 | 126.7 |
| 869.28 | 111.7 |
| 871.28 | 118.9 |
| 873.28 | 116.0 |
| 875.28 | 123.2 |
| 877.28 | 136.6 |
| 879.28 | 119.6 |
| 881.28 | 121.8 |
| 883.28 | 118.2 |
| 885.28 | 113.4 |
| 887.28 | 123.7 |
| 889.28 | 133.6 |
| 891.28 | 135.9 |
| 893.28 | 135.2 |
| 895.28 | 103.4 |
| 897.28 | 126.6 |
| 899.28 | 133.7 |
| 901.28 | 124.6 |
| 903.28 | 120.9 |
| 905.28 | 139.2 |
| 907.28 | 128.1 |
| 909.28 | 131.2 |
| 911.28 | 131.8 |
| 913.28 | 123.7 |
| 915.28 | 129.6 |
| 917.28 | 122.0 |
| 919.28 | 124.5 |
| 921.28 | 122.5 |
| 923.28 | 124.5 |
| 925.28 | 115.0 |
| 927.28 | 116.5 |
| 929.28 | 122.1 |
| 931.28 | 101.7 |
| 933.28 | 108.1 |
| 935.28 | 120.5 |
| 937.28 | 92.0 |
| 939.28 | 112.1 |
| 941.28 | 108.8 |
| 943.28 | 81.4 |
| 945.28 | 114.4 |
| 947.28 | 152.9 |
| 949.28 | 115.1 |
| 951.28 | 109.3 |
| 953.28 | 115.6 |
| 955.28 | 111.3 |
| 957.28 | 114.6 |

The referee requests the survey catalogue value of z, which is 0.216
